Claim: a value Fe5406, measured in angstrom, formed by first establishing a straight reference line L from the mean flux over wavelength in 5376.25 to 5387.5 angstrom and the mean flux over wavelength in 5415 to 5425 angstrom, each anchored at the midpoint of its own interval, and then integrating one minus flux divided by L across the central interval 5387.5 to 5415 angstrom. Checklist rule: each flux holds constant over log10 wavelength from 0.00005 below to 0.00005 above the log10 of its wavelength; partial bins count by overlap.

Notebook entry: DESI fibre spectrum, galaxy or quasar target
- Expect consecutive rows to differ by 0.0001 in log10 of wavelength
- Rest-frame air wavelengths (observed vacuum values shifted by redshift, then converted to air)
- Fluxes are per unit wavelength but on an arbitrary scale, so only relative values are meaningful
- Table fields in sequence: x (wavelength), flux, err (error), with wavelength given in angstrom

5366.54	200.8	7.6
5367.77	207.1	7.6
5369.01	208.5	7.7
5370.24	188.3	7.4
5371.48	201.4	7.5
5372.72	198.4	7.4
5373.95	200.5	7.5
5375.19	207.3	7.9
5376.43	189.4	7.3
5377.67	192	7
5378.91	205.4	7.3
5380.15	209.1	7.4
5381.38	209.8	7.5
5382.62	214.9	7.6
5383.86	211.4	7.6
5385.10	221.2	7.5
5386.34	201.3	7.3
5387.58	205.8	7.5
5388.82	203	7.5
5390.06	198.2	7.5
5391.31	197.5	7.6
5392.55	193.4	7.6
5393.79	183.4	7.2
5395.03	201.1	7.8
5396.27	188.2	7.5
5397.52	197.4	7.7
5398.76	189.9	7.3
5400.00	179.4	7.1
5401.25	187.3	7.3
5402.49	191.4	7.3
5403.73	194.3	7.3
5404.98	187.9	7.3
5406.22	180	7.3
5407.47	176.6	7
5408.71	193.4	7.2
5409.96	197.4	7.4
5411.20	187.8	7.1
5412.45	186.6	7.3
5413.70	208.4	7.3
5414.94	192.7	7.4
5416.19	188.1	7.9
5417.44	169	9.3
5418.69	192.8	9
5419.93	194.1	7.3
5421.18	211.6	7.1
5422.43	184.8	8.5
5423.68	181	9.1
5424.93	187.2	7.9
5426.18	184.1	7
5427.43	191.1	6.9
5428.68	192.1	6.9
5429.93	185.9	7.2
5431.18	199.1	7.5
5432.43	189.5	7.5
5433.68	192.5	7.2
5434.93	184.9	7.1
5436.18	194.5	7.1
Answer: 0.8 angstrom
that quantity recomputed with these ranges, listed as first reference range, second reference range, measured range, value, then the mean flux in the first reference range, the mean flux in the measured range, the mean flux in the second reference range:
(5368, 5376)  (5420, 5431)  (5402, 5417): 0.3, 201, 190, 190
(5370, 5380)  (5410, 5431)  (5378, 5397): -0.6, 199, 203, 190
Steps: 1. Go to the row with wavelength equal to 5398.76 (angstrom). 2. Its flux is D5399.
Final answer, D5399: 189.9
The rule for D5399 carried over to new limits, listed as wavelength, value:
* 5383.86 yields 211.4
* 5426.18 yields 184.1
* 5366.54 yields 200.8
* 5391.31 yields 197.5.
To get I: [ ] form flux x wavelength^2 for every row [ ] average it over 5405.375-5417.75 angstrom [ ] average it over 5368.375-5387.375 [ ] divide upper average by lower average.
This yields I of 0.9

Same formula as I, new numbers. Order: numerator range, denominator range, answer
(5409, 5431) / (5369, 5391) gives 0.95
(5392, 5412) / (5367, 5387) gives 0.94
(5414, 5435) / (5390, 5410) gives 1.01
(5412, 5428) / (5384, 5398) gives 0.96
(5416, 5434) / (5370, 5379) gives 0.98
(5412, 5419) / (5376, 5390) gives 0.93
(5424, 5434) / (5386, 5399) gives 0.98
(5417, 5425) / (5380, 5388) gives 0.91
